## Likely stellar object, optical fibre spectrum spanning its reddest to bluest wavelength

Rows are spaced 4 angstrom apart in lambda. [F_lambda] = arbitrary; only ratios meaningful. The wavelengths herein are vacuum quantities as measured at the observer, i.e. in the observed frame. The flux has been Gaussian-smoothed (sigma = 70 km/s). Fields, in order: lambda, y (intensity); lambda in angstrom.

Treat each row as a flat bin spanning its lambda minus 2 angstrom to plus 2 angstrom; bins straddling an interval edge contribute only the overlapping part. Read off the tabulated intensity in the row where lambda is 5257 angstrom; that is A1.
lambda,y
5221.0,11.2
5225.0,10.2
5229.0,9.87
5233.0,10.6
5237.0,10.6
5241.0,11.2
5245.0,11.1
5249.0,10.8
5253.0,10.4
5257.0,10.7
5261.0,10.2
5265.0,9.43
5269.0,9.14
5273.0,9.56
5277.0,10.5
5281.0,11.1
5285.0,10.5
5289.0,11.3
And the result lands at 10.7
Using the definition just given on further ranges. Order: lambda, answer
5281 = 11.1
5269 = 9.14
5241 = 11.2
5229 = 9.87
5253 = 10.4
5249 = 10.8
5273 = 9.56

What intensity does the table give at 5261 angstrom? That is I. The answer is 10.2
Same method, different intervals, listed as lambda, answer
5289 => 11.3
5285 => 10.5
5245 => 11.1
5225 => 10.2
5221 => 11.2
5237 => 10.6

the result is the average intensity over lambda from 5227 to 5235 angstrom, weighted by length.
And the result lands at 10.2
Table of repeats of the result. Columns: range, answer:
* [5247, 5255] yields 10.6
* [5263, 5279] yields 9.66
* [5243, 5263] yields 10.6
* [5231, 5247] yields 10.9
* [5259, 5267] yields 9.81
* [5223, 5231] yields 10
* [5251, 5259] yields 10.6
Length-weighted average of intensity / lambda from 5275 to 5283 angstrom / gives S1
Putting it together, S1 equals 10.8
